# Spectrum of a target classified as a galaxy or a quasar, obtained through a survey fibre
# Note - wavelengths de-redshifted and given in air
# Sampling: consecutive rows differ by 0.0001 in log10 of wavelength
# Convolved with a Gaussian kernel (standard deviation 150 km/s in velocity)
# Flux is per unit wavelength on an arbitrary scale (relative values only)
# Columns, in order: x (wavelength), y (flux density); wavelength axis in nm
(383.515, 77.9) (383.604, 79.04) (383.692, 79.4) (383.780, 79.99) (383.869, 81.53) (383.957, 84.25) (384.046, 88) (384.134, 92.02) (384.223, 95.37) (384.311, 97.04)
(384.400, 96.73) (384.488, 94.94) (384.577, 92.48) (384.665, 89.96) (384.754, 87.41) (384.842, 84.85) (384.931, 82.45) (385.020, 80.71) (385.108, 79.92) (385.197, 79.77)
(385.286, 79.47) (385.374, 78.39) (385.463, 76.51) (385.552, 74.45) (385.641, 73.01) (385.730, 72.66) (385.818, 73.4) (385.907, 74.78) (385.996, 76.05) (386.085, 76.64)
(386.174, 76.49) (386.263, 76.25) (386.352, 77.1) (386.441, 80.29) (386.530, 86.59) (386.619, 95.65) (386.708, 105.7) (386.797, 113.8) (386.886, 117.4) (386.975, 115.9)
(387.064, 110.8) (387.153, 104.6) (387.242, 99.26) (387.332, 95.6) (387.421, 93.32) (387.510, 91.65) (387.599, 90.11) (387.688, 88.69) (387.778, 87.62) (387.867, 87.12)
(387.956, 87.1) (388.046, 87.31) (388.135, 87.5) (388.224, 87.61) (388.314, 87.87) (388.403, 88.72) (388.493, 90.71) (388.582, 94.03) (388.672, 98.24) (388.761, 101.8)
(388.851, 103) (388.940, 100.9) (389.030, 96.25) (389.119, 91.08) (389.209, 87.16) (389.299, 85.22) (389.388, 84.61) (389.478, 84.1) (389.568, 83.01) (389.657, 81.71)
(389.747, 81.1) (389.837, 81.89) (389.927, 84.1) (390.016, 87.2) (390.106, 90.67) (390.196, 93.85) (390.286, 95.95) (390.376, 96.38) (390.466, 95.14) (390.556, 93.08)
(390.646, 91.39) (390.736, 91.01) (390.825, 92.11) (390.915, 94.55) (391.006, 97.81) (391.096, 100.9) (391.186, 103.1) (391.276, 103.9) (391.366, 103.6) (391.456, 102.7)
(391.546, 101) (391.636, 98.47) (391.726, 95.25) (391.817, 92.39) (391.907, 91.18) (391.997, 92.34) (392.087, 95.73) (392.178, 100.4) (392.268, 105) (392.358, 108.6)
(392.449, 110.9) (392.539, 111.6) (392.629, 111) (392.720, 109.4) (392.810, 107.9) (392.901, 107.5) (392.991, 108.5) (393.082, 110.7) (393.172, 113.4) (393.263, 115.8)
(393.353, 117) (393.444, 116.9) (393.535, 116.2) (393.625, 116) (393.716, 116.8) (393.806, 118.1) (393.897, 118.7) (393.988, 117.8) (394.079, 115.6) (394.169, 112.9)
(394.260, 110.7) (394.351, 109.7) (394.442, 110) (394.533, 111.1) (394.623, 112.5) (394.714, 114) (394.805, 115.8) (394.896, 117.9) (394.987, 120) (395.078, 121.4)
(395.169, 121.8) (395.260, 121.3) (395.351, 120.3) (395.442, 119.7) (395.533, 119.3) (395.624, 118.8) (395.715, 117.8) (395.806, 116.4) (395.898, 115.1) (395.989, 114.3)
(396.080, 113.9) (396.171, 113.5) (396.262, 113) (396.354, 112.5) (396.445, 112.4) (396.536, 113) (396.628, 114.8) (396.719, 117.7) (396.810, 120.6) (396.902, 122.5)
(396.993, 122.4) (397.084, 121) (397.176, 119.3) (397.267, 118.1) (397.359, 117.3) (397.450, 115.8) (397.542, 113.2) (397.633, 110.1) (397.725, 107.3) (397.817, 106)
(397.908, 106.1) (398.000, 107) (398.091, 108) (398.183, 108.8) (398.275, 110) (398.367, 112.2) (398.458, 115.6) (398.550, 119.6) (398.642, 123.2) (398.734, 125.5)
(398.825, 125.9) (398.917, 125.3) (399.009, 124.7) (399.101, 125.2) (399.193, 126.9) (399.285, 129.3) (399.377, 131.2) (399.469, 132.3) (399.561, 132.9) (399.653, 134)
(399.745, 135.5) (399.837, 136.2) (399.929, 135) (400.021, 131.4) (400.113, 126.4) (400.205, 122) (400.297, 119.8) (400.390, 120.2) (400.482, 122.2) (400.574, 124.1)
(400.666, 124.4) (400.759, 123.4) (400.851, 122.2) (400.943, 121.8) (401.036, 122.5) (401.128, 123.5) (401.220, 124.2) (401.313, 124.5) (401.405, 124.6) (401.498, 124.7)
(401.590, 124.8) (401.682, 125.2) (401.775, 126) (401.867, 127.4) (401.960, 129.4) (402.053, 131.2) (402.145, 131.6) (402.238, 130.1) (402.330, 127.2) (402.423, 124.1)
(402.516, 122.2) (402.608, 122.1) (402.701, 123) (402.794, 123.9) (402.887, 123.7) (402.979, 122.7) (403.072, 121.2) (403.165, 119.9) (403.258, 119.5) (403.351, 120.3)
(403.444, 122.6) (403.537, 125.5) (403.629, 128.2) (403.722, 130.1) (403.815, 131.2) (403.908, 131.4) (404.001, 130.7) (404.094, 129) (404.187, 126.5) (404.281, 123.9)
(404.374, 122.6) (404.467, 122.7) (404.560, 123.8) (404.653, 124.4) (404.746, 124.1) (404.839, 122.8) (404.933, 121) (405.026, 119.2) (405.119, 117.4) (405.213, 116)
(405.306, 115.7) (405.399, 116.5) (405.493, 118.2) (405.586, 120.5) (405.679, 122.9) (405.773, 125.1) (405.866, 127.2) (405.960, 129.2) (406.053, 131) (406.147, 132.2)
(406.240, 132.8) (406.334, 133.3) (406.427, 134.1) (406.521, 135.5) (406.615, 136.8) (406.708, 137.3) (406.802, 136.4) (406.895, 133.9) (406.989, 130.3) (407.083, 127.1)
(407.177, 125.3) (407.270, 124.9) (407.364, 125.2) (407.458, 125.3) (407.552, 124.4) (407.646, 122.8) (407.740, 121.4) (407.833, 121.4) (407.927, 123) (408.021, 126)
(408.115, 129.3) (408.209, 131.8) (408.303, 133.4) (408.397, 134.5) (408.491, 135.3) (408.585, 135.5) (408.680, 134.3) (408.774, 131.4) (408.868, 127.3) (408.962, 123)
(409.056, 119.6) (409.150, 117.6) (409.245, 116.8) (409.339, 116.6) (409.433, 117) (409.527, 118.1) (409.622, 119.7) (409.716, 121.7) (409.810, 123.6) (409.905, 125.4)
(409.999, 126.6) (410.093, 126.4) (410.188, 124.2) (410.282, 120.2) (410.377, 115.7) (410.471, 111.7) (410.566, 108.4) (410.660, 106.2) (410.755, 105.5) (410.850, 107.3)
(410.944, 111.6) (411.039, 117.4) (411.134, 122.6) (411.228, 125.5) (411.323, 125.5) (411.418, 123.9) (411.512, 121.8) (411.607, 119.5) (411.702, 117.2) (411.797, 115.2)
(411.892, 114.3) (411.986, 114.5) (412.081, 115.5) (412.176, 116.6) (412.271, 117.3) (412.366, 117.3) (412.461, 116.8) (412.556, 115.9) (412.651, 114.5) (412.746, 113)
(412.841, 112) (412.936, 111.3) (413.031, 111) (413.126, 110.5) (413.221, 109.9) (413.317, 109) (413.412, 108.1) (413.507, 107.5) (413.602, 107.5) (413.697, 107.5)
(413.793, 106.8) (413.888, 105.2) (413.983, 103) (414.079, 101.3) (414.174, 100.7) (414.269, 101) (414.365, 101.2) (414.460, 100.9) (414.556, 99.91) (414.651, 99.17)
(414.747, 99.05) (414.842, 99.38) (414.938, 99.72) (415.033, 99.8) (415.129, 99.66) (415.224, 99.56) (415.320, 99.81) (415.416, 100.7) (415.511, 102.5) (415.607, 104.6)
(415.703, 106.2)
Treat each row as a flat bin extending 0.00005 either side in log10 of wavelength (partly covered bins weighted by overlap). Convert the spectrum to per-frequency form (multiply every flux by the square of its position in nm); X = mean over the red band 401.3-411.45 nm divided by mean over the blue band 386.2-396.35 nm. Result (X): 1.31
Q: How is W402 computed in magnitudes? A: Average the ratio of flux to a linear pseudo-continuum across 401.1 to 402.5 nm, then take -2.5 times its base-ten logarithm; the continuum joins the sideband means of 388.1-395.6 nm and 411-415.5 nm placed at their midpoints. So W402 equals -0.19 mag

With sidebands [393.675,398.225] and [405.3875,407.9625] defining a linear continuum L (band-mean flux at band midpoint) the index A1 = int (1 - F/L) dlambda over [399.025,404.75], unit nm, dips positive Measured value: -0.180 nm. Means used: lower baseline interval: 115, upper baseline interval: 128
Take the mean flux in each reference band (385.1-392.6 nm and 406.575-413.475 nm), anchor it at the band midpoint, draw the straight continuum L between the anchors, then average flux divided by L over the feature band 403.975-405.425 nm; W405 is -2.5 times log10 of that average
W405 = -0.08 mag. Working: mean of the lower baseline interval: 91.8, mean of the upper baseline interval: 121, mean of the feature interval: 122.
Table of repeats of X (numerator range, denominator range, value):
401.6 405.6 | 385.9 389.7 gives 1.47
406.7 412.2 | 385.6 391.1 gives 1.50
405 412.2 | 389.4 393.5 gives 1.36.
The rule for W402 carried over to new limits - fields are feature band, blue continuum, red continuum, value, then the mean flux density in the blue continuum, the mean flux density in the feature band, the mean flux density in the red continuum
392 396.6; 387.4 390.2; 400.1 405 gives -0.101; 89.5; 114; 125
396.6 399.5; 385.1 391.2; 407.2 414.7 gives -0.164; 89.7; 118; 117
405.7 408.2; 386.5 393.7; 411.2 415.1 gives -0.205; 97.9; 129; 110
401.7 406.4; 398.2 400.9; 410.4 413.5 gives -0.032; 125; 125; 115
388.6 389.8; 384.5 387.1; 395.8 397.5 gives 0.055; 85.9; 90.6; 116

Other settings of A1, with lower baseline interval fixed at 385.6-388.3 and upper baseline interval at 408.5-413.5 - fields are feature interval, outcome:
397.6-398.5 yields -0.06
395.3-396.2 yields -0.15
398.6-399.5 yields -0.20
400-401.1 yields -0.18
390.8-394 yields -0.33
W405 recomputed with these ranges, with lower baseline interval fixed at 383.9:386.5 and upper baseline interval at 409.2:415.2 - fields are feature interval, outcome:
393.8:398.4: -0.21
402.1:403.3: -0.21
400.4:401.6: -0.23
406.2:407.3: -0.24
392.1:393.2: -0.19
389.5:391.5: -0.05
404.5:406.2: -0.17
